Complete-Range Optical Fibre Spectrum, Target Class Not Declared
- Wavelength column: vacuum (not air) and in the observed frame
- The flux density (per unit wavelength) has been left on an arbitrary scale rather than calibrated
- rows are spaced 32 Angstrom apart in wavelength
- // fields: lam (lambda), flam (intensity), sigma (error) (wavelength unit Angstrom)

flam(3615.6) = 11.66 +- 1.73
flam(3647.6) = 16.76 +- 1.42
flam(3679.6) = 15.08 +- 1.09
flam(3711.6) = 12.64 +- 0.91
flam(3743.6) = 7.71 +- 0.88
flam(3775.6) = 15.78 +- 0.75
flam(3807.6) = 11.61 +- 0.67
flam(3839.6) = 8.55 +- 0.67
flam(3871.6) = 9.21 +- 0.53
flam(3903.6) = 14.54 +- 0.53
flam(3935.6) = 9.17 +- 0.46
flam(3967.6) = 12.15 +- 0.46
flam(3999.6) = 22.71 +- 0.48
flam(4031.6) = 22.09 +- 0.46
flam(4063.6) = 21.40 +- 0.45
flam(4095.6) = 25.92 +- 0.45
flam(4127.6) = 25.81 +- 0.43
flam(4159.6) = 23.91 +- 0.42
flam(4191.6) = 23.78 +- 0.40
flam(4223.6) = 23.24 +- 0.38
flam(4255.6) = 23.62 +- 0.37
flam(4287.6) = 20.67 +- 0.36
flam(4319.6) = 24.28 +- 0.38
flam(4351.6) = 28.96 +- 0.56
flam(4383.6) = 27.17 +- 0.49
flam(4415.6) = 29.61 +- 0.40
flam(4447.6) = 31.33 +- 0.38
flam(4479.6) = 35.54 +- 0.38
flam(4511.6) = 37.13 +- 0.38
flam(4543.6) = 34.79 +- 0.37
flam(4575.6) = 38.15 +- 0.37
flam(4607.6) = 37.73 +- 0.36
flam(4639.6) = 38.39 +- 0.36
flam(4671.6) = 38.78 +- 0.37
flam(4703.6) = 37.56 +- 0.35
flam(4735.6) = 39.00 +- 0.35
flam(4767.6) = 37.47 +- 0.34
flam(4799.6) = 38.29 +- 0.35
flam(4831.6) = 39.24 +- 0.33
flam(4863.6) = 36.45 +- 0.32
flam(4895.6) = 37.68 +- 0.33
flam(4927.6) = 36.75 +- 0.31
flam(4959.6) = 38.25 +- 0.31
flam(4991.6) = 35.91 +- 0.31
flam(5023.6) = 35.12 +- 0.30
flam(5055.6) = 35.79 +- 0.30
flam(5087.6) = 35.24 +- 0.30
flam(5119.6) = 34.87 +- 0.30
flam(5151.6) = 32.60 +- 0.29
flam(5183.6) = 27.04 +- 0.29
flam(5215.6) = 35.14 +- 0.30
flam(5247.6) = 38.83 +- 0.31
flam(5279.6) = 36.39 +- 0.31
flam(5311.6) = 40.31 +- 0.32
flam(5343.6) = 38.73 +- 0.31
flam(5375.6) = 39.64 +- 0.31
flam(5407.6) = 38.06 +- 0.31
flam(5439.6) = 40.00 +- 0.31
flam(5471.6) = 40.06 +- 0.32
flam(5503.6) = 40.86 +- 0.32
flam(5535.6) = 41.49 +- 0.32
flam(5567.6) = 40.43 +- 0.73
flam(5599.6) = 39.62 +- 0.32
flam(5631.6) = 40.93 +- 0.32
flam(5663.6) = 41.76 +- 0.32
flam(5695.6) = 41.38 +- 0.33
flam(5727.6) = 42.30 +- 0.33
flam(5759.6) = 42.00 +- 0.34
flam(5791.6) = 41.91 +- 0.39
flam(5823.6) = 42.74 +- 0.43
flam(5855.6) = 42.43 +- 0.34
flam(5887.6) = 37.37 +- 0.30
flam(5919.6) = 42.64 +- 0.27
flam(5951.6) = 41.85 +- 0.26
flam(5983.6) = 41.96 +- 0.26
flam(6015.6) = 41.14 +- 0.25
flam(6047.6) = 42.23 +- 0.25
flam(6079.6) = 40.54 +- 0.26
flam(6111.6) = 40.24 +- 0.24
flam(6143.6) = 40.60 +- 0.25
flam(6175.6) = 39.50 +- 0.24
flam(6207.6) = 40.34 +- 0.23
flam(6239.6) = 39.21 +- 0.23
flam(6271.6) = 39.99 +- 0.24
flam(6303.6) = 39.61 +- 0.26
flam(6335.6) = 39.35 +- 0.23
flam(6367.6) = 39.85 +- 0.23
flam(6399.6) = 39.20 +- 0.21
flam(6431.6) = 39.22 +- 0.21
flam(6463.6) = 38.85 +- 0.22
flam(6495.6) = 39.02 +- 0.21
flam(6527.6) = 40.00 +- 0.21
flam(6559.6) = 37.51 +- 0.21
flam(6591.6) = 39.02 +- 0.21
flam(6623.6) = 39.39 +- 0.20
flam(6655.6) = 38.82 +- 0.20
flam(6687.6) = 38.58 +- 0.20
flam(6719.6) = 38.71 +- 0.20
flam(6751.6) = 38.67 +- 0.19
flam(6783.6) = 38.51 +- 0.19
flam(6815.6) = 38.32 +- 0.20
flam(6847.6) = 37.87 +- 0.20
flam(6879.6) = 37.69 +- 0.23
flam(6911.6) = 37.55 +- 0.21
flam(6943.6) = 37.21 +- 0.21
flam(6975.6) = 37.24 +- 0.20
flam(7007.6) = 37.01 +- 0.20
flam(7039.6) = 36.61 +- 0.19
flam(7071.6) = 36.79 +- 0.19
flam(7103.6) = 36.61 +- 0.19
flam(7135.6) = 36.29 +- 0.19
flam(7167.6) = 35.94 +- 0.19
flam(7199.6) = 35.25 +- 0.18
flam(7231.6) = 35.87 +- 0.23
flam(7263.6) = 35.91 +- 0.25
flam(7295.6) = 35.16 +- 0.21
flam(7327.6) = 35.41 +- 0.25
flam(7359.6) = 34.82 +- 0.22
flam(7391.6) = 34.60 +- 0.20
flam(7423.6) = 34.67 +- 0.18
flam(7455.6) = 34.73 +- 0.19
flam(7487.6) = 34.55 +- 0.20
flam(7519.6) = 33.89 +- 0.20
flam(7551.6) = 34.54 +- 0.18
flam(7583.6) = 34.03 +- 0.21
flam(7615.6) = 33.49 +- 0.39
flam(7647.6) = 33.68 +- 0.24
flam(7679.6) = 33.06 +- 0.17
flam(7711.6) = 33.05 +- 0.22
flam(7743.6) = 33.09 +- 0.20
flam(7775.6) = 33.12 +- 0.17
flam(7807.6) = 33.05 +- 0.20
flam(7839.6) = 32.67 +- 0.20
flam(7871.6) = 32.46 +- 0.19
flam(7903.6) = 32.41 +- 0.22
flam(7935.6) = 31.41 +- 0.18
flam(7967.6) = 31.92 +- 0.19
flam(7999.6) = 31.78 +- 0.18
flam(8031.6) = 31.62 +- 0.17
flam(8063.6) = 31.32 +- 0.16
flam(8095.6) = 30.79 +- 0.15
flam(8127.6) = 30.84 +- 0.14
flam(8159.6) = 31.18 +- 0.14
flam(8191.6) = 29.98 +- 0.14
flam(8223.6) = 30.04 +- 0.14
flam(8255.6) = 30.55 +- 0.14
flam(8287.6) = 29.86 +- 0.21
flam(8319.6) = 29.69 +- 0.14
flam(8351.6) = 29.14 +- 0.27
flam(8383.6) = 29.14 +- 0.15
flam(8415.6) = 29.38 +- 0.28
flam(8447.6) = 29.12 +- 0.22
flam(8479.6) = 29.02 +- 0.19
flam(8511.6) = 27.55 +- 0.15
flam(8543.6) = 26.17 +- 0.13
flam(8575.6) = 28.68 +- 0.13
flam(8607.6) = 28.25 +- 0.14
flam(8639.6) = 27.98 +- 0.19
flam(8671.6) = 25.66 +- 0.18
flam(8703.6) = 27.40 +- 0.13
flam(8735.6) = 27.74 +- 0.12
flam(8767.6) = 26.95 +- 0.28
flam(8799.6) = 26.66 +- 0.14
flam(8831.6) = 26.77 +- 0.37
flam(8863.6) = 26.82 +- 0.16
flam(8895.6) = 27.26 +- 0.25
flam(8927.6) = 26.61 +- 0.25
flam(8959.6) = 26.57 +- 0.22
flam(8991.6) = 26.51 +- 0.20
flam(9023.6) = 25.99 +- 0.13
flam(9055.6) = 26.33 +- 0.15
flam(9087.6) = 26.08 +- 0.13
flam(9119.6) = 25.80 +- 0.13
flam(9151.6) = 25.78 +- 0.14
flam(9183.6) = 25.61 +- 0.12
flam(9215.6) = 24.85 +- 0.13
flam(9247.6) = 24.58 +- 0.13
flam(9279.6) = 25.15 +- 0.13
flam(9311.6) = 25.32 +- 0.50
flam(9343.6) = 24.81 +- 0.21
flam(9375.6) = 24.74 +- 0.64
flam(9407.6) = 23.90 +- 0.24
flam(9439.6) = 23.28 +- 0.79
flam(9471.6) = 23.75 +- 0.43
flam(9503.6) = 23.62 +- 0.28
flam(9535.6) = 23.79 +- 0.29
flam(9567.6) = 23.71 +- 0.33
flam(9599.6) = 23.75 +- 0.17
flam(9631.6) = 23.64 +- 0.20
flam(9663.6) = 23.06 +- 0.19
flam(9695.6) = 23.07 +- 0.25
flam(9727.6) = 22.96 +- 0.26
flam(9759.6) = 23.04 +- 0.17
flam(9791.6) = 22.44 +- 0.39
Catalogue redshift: 0.00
